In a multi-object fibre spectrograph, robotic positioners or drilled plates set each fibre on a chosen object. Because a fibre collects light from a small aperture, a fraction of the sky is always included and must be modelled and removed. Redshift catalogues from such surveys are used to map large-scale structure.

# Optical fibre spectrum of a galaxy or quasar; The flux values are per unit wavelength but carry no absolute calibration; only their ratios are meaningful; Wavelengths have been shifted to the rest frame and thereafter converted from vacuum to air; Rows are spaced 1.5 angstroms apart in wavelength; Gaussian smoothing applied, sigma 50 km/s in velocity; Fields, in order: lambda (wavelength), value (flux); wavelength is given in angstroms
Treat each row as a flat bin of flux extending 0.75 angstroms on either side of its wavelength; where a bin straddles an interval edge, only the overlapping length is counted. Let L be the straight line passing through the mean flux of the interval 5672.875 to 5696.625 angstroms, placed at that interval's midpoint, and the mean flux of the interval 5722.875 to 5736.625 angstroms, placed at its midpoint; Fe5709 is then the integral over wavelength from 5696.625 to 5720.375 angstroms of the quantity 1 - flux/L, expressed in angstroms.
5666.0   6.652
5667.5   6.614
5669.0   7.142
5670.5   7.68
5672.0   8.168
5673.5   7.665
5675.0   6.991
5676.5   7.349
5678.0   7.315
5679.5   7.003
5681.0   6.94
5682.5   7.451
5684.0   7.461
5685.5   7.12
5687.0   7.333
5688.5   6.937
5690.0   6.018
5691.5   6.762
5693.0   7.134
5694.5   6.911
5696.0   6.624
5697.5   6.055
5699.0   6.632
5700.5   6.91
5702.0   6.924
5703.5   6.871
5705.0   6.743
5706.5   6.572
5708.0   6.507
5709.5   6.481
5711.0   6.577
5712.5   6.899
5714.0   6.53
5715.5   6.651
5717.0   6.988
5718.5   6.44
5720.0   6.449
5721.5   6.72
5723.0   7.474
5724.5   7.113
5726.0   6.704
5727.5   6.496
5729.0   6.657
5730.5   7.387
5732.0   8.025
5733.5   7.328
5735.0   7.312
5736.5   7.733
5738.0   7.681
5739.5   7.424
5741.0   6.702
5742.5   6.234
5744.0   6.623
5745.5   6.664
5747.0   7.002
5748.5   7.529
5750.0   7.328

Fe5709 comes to 1.6 angstroms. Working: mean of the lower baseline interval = 7.06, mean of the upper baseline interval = 7.19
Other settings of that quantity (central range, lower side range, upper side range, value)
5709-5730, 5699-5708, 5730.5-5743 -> 0.9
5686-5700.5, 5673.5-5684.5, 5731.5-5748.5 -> 1.0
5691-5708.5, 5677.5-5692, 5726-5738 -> 0.9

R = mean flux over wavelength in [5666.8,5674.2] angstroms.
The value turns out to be 7.46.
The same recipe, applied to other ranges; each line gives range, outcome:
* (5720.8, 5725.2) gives 7.11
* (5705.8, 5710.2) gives 6.52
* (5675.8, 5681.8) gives 7.15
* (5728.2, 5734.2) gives 7.34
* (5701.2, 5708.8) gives 6.72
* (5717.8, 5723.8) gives 6.78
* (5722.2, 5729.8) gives 6.89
